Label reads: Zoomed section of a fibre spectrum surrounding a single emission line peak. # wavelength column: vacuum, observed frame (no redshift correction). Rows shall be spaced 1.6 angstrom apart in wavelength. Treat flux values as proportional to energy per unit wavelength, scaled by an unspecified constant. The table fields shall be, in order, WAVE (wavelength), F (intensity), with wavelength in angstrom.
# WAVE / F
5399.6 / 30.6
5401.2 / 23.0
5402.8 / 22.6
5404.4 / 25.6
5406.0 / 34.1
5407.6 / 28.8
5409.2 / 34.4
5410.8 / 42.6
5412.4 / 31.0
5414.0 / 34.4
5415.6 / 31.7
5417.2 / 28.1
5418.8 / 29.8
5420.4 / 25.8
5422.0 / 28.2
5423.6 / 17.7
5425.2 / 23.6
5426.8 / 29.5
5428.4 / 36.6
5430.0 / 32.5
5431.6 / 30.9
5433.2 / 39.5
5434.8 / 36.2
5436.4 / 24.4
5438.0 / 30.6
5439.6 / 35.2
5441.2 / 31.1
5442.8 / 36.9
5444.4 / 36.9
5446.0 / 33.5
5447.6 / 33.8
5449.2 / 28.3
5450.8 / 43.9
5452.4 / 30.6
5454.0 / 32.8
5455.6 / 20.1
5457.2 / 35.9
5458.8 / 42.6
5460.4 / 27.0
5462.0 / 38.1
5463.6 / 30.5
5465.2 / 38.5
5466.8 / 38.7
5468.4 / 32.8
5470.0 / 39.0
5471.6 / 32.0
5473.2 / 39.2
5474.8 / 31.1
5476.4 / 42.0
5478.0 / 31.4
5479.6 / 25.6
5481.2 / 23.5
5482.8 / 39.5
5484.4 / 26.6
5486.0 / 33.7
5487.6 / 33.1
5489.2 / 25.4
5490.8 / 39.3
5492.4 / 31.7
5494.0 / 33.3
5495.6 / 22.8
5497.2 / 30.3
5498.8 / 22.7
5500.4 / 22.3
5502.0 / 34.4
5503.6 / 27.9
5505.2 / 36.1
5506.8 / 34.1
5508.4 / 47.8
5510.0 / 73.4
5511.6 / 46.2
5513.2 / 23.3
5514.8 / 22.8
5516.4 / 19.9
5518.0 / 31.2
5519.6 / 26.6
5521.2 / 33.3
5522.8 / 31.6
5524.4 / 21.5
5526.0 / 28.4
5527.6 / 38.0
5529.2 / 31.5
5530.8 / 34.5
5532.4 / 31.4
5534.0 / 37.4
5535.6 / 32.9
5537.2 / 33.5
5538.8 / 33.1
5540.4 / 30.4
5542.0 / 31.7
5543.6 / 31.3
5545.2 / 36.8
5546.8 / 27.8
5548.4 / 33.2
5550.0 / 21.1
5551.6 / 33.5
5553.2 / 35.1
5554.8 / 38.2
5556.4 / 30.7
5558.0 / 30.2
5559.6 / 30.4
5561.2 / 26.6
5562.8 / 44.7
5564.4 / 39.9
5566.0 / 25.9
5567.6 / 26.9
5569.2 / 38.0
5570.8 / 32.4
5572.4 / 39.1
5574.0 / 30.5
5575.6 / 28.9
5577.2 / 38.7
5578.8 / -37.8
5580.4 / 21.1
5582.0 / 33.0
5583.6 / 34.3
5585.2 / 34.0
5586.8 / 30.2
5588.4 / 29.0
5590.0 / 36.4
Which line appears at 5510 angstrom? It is H-beta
